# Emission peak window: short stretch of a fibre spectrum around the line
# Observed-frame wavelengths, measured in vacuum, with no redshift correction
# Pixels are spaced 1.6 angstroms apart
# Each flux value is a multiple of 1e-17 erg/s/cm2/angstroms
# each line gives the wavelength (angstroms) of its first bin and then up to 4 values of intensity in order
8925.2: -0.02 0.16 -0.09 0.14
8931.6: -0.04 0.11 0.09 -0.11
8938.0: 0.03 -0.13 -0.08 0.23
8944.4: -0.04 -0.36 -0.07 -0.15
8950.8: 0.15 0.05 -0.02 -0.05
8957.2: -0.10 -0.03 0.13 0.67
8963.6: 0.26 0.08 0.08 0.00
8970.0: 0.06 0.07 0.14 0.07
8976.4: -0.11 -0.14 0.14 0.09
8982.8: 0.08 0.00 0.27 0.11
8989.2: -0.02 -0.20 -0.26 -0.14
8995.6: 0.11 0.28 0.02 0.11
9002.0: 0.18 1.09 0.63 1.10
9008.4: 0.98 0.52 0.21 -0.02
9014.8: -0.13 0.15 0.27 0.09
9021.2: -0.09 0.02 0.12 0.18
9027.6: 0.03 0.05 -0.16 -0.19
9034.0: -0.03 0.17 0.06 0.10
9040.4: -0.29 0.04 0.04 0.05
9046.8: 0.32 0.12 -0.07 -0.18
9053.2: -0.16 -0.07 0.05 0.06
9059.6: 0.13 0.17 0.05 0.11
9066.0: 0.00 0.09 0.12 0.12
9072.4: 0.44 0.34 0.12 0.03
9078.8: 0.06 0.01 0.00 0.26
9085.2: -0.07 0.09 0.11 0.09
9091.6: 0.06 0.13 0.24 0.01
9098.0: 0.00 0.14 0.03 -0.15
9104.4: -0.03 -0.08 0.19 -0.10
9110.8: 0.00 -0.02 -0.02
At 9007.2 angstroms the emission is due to Hbeta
